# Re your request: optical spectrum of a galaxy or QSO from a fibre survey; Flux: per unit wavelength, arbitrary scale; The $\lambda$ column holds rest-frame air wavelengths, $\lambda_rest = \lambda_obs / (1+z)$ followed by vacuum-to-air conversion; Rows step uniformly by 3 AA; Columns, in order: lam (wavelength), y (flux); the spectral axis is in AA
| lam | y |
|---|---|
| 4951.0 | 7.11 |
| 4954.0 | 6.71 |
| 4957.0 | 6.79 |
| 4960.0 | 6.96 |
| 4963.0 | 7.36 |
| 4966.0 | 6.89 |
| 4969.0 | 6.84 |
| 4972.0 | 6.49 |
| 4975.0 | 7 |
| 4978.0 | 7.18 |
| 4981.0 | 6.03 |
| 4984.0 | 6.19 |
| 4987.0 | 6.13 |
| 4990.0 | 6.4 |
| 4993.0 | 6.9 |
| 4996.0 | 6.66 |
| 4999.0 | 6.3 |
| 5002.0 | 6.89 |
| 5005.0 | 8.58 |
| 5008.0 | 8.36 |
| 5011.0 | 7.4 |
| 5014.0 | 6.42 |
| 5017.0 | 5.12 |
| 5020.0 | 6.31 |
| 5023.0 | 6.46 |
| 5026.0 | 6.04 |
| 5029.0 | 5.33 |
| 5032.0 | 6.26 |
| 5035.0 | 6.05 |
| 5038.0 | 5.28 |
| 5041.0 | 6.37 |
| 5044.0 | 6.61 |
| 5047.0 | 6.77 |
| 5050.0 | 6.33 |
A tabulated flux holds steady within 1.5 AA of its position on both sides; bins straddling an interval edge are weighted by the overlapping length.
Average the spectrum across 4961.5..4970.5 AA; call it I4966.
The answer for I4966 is 7.03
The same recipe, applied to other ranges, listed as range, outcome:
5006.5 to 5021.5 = 6.72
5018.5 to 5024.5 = 6.39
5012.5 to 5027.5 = 6.07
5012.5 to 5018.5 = 5.77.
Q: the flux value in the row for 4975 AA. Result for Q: 7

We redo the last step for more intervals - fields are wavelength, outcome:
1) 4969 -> 6.84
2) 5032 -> 6.26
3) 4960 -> 6.96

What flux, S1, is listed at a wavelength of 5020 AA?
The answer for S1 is 6.31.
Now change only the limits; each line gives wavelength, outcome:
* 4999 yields 6.3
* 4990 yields 6.4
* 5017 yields 5.12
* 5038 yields 5.28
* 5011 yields 7.4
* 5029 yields 5.33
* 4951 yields 7.11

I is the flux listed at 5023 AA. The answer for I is 6.46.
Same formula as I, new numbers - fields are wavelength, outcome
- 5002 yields 6.89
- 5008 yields 8.36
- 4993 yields 6.9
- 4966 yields 6.89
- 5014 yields 6.42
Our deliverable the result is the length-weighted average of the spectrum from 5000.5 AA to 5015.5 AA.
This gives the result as 7.53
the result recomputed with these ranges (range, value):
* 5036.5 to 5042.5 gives 5.83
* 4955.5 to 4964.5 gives 7.04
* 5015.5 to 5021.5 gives 5.71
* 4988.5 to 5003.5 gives 6.63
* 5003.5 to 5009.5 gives 8.47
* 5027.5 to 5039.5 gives 5.73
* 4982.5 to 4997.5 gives 6.46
